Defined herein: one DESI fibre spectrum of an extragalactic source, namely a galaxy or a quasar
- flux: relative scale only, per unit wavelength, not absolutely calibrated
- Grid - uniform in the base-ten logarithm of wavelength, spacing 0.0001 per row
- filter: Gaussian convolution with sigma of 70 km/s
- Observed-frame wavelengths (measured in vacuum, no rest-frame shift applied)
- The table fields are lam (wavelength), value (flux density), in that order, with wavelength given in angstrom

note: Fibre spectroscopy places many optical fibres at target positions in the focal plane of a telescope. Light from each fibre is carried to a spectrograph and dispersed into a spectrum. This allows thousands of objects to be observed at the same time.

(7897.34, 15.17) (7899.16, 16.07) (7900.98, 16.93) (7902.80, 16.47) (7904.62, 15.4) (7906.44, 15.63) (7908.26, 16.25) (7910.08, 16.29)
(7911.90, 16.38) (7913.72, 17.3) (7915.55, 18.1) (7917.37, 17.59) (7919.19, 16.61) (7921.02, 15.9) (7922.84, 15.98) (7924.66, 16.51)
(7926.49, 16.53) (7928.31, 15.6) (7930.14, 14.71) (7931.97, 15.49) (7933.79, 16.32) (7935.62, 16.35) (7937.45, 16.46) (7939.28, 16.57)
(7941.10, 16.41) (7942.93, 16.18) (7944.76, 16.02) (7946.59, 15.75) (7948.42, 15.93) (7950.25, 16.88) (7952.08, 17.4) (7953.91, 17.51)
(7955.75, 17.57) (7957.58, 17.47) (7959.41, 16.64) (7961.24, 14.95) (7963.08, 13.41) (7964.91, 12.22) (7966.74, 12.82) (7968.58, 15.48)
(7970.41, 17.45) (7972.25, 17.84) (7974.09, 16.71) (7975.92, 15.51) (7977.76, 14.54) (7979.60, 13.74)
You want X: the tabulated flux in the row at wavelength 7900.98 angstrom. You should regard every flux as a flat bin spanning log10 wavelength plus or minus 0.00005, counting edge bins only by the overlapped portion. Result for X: 16.93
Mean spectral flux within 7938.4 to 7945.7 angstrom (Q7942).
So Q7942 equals 16.3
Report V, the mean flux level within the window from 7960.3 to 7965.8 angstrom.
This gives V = 13.5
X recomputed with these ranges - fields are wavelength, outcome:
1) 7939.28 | 16.57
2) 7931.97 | 15.49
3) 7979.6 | 13.74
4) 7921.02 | 15.9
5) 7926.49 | 16.53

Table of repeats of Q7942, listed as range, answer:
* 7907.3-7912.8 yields 16.3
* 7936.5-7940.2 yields 16.5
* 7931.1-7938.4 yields 16.2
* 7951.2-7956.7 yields 17.5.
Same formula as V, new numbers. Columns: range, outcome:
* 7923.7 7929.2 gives 16.2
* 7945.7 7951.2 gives 16.2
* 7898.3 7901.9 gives 16.5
